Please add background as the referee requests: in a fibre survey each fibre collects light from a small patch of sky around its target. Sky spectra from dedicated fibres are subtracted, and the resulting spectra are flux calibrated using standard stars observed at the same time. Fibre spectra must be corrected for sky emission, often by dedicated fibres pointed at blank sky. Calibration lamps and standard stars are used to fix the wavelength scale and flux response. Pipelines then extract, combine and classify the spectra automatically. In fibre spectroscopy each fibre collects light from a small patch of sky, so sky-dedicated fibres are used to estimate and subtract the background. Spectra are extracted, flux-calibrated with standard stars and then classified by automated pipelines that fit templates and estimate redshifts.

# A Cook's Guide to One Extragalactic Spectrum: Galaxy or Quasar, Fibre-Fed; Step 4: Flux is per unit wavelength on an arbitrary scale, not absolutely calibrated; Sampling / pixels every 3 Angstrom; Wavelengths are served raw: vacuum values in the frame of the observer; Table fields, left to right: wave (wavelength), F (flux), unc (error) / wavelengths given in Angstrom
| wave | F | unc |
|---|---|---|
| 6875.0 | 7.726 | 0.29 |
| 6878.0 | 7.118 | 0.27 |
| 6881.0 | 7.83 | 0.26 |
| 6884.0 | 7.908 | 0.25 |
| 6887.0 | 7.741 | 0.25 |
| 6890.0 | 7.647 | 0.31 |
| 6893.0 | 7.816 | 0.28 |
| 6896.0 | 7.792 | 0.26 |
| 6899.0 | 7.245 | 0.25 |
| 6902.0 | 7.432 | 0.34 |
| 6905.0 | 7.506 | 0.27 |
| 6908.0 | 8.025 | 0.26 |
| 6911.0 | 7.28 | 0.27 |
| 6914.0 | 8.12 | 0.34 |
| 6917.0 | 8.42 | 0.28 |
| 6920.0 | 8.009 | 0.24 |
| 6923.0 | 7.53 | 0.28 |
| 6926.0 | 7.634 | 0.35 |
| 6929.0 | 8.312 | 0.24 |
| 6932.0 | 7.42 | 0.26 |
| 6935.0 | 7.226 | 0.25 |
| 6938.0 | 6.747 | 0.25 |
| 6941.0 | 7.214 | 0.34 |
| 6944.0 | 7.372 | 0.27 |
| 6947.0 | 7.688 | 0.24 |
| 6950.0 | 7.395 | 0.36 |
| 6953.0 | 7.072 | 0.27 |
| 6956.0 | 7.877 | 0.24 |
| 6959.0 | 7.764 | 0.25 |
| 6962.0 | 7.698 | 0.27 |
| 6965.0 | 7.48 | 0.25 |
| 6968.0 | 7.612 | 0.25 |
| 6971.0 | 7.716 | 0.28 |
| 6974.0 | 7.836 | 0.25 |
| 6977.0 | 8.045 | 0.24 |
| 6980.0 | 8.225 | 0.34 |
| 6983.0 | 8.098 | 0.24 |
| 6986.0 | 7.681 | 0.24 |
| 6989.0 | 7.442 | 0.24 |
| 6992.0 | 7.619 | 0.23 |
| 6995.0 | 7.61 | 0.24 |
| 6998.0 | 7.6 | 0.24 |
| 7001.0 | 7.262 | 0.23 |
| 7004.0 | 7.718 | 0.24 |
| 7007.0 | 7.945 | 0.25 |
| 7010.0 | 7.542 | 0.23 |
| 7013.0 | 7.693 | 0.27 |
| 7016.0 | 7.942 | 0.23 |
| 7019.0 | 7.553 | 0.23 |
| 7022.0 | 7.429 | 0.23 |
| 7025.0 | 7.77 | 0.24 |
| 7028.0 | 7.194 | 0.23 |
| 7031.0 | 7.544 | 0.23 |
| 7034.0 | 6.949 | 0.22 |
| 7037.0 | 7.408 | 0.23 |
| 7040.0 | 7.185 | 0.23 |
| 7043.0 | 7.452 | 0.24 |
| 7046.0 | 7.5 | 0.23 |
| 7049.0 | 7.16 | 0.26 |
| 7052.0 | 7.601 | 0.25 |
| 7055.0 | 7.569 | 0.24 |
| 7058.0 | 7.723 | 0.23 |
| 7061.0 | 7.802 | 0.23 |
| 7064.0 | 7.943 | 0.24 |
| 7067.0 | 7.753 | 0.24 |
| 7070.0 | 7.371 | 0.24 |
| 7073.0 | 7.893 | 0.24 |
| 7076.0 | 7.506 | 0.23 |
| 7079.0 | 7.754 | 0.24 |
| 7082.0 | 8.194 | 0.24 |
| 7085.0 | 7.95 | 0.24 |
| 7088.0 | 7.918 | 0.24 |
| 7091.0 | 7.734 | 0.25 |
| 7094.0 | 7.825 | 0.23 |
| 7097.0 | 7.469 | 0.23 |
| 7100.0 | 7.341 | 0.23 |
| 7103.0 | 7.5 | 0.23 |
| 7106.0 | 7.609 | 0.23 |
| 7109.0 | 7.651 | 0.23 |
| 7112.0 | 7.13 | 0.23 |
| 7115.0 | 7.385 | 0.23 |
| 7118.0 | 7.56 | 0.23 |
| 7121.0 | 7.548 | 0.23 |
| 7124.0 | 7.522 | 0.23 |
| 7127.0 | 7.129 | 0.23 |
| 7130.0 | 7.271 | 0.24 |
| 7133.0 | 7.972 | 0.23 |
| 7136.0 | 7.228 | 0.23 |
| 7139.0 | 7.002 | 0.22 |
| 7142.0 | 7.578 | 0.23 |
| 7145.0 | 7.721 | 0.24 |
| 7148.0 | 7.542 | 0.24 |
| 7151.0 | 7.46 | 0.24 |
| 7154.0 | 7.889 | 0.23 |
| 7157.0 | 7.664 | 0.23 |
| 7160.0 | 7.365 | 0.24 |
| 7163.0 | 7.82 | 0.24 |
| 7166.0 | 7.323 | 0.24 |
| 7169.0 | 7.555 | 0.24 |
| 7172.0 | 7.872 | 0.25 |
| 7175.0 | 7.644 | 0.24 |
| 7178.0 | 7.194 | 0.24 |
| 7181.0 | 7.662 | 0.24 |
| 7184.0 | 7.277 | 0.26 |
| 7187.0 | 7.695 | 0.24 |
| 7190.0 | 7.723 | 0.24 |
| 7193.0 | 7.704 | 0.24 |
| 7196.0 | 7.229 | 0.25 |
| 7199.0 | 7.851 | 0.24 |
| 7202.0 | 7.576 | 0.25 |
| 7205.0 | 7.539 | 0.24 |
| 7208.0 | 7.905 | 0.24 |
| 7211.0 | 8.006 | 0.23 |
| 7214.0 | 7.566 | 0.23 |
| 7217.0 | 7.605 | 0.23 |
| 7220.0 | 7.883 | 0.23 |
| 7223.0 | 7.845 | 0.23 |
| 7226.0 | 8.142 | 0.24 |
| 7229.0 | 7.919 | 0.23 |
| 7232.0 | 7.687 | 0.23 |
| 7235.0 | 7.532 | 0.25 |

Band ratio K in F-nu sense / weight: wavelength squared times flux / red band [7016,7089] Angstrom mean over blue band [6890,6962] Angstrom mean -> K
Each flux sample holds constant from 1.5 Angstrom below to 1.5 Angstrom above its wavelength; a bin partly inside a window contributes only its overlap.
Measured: 1.04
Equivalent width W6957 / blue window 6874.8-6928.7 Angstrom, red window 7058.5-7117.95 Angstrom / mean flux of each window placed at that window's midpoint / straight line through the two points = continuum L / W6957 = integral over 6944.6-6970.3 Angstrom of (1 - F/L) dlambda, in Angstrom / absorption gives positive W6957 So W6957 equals 0.5 Angstrom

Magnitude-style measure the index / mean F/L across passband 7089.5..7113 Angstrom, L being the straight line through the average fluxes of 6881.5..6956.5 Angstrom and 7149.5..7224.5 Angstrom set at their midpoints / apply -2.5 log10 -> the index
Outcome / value 0.01 mag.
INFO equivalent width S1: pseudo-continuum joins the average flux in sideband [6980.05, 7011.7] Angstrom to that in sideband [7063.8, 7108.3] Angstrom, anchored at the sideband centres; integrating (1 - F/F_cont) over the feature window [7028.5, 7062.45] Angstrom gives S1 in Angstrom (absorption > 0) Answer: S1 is 1.1 Angstrom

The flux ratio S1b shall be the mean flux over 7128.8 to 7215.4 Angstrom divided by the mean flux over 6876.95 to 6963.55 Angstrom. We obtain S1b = 1.00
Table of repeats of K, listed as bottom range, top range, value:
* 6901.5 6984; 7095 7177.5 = 1.03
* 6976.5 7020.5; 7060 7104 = 1.03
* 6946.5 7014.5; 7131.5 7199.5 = 1.04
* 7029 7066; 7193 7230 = 1.08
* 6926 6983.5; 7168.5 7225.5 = 1.08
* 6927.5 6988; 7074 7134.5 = 1.04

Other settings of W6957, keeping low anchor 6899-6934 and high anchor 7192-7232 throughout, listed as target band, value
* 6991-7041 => 1.5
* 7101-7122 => 0.7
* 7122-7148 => 1.1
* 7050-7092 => 0.0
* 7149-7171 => 0.5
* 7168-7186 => 0.5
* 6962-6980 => 0.0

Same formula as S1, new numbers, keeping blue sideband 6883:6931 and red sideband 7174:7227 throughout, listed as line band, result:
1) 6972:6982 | -0.4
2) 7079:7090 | -0.4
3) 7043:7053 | 0.4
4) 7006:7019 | 0.0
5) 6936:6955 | 1.2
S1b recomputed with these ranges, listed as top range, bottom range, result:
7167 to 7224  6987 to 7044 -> 1.02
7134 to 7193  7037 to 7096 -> 0.98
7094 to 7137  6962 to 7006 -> 0.97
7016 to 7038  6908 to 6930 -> 0.94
